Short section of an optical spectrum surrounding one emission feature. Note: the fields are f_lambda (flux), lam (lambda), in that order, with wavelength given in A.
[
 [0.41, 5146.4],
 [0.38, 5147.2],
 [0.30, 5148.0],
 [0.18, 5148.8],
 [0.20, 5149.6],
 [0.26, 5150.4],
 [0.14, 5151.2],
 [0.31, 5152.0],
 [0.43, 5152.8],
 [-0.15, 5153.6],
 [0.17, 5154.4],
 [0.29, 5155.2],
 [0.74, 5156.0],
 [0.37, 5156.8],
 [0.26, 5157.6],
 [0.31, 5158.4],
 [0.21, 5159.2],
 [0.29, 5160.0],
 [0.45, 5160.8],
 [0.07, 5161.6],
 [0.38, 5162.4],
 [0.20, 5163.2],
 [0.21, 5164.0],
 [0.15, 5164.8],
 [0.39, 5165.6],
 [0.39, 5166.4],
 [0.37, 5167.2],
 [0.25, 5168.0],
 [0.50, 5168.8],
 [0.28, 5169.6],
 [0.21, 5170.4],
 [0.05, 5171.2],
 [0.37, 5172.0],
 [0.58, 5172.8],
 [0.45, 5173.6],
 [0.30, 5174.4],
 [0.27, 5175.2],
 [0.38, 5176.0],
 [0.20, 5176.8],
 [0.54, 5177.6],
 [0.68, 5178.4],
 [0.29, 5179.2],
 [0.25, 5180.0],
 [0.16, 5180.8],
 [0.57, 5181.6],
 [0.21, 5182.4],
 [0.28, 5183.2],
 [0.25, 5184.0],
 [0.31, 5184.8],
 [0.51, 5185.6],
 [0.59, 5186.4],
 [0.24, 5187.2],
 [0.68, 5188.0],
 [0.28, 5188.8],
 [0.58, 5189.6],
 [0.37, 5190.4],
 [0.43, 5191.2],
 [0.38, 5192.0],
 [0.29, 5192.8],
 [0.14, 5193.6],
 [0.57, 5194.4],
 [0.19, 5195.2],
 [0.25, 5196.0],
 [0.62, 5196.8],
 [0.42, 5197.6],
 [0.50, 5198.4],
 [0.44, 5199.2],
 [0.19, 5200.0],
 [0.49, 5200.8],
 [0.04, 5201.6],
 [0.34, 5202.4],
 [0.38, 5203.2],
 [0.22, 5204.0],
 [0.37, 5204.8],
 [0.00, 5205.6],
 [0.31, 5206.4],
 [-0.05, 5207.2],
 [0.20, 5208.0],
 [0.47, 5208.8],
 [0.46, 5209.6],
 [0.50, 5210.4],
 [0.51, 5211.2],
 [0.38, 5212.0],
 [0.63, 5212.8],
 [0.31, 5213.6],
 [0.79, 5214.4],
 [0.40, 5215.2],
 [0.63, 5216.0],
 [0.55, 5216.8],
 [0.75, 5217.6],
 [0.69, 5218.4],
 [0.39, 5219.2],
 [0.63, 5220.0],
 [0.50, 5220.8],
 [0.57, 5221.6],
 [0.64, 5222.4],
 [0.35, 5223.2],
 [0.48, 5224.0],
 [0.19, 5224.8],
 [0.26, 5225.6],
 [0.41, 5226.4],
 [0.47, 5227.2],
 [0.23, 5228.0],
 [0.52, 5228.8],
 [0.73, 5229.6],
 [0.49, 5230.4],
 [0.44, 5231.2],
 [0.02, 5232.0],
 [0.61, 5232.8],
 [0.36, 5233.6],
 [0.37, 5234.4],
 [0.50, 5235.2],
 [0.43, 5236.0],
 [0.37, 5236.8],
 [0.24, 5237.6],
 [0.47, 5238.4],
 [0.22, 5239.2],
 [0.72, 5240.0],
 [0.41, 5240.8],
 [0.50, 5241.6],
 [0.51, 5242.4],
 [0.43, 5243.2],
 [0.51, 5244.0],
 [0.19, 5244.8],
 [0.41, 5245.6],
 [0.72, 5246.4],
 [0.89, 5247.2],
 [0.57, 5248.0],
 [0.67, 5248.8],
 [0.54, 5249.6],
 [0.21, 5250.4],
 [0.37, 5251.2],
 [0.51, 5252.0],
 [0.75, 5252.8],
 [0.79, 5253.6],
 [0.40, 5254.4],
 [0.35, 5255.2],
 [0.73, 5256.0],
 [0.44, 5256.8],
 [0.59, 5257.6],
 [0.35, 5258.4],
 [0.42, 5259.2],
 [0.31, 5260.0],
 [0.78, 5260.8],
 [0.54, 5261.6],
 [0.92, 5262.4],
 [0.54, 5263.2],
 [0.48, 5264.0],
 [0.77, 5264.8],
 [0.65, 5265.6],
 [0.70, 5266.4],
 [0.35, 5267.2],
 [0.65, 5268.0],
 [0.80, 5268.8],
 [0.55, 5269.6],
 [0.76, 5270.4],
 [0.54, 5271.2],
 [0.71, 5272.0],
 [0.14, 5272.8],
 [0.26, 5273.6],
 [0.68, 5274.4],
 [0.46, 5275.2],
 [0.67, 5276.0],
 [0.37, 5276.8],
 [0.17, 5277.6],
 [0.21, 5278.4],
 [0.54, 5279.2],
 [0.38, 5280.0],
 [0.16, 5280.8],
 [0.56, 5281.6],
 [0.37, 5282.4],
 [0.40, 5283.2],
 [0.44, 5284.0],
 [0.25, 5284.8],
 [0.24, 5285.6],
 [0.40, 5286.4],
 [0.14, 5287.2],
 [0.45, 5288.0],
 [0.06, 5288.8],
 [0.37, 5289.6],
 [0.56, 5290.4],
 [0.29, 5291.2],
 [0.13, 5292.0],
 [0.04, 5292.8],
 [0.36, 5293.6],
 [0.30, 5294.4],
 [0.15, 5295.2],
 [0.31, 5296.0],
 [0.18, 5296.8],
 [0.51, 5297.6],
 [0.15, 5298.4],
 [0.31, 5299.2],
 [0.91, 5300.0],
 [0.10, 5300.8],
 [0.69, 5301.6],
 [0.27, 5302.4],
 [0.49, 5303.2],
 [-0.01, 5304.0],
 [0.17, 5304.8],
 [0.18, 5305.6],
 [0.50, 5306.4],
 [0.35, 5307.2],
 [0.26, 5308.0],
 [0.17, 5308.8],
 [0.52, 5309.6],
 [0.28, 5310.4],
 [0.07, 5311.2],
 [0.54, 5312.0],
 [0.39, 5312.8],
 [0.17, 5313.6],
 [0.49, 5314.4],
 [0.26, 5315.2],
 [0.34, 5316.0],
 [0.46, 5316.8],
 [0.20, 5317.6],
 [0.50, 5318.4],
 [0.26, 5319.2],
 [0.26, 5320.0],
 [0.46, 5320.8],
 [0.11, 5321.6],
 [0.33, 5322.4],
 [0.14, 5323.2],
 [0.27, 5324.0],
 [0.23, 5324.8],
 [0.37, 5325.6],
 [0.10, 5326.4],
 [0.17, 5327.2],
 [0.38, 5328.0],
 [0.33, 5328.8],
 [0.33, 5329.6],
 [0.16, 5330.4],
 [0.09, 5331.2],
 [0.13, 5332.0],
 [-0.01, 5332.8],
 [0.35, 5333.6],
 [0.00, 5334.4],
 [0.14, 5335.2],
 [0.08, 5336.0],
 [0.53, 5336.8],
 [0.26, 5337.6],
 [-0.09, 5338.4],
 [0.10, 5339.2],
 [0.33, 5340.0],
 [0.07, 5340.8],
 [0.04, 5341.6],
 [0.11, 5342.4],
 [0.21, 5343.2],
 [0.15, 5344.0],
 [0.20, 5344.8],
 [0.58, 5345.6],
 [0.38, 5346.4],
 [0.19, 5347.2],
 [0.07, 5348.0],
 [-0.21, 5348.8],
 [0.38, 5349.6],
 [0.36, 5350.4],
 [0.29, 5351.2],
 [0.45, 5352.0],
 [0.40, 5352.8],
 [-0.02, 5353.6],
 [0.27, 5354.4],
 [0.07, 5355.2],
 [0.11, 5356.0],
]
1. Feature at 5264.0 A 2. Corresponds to C III] 1909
